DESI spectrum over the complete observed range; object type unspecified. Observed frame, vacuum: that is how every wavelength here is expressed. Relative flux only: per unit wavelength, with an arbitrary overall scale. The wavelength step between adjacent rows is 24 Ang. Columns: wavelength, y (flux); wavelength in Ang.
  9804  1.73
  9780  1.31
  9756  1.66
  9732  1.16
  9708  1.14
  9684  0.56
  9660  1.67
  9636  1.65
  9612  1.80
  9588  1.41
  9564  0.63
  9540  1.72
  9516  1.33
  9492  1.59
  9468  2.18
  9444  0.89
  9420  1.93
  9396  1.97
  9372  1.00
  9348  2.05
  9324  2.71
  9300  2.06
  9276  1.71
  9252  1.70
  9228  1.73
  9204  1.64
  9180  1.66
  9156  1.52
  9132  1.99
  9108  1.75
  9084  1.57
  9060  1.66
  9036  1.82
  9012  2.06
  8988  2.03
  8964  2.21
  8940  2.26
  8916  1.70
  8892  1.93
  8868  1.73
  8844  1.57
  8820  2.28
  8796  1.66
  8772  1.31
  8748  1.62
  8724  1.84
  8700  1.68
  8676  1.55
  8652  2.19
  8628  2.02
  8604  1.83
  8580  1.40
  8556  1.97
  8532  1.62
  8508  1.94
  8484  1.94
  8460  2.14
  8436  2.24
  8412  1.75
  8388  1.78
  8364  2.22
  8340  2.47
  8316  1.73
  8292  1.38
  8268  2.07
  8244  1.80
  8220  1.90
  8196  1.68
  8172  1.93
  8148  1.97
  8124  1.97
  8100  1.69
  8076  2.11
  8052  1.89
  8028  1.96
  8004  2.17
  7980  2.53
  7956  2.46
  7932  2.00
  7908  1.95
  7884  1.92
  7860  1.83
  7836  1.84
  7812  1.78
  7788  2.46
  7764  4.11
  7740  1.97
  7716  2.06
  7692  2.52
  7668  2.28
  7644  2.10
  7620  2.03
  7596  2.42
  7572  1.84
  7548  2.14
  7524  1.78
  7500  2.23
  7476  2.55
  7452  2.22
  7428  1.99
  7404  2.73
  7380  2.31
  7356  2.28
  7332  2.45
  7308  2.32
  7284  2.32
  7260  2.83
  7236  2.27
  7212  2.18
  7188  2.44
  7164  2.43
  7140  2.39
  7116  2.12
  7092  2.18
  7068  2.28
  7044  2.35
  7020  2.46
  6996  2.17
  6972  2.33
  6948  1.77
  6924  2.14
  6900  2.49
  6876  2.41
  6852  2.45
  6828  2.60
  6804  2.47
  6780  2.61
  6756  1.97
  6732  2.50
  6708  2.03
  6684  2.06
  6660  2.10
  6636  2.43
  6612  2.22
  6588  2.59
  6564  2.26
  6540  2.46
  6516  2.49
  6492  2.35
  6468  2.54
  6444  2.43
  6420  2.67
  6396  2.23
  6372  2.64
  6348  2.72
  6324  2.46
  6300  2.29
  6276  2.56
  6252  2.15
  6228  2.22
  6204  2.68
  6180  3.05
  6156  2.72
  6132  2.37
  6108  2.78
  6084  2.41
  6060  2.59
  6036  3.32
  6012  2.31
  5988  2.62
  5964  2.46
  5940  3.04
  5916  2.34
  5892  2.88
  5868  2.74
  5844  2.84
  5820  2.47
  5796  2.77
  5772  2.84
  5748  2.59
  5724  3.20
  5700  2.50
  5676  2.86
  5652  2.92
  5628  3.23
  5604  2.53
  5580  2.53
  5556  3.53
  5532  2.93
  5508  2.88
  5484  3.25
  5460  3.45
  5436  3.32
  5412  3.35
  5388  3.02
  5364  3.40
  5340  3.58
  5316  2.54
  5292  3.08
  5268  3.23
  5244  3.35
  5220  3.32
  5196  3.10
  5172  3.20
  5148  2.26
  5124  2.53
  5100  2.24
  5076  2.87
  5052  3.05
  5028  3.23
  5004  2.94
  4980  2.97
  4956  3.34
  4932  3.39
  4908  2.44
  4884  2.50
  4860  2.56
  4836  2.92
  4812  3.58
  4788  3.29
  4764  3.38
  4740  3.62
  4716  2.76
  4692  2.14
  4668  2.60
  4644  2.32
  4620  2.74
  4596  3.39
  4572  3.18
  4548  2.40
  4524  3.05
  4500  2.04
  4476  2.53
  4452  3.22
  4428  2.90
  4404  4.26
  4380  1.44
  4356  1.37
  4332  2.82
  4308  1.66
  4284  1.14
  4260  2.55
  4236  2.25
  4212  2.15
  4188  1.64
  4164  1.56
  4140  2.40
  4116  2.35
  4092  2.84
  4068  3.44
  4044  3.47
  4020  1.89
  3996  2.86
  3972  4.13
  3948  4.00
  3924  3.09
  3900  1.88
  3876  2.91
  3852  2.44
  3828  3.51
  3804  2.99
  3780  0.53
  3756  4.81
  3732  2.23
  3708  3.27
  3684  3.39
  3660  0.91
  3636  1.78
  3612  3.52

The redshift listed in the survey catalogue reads 0.18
